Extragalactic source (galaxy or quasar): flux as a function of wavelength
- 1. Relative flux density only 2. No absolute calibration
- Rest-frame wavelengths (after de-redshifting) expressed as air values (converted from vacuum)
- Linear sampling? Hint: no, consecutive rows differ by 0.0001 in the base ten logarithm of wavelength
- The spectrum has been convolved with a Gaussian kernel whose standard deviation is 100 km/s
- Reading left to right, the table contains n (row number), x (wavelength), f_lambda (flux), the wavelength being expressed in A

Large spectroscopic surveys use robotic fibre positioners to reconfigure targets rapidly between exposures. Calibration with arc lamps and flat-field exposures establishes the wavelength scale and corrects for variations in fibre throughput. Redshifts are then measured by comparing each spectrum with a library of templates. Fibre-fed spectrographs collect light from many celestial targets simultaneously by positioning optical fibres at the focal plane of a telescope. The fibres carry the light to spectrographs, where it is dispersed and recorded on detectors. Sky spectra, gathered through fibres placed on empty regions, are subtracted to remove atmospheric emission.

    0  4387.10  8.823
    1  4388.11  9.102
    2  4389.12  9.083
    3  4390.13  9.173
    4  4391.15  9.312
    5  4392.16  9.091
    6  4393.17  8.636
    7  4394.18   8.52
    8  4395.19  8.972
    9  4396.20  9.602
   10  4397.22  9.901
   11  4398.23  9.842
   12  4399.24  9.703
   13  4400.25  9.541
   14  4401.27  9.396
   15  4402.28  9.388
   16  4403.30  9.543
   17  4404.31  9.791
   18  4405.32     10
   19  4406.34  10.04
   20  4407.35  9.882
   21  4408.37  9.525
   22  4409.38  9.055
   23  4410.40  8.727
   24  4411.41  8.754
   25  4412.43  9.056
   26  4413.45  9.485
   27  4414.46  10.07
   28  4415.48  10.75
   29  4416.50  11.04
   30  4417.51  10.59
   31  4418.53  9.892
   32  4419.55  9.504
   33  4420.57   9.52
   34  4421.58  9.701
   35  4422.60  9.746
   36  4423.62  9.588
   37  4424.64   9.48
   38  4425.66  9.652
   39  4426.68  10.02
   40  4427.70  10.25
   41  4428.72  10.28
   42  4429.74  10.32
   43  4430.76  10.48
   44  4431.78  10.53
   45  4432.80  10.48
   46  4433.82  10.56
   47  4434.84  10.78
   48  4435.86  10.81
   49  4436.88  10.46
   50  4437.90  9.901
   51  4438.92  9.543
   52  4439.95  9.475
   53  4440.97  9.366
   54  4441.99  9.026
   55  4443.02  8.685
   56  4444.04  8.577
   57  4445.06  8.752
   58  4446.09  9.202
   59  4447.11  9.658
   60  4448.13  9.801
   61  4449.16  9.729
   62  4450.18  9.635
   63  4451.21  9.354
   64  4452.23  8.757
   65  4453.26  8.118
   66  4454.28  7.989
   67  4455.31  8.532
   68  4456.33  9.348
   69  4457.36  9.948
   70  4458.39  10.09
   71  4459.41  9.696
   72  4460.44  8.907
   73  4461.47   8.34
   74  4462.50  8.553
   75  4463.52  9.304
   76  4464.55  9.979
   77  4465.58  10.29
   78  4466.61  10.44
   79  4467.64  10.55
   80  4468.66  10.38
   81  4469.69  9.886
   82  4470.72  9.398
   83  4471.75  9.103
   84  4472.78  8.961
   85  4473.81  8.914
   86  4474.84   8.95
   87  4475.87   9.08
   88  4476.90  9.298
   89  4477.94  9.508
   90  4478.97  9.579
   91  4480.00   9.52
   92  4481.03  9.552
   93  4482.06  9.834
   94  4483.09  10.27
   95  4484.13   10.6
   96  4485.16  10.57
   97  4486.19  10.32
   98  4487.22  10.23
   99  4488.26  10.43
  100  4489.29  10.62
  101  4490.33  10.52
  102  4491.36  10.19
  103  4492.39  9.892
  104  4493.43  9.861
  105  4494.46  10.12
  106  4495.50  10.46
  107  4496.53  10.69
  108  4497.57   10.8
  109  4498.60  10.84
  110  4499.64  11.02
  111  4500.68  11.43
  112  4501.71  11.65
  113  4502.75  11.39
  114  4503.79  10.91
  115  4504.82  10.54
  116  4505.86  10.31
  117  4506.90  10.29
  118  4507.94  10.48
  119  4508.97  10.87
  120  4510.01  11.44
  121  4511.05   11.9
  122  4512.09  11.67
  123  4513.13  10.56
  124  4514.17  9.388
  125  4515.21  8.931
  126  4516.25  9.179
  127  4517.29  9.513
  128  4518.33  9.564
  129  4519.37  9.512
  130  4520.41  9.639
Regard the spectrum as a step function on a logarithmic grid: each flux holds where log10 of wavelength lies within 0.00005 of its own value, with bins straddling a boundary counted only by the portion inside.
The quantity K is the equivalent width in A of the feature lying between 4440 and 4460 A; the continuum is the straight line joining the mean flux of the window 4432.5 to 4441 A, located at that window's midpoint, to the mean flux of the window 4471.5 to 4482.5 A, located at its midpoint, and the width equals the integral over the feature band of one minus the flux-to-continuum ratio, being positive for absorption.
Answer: 1.5 A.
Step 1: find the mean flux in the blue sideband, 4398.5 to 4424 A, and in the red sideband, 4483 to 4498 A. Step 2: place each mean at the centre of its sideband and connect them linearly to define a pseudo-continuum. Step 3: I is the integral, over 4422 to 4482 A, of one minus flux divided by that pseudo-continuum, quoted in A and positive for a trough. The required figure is 2.8 A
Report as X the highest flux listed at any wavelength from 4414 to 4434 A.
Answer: 11.04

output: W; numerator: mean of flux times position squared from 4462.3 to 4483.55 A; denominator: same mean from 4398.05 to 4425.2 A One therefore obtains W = 1.02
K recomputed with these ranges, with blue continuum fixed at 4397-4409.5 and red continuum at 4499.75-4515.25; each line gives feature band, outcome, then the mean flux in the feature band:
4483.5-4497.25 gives 0.4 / 10.3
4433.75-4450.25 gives 0.8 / 9.62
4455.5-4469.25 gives 0.9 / 9.66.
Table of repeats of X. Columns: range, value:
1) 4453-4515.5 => 11.9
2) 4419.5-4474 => 10.81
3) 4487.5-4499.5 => 10.84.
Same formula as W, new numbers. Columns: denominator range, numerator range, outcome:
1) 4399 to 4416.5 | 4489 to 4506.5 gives 1.16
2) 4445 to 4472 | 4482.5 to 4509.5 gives 1.14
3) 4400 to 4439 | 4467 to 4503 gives 1.05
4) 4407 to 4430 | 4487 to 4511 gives 1.13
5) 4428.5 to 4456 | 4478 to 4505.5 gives 1.12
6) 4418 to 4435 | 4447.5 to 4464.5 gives 0.93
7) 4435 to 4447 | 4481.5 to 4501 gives 1.13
